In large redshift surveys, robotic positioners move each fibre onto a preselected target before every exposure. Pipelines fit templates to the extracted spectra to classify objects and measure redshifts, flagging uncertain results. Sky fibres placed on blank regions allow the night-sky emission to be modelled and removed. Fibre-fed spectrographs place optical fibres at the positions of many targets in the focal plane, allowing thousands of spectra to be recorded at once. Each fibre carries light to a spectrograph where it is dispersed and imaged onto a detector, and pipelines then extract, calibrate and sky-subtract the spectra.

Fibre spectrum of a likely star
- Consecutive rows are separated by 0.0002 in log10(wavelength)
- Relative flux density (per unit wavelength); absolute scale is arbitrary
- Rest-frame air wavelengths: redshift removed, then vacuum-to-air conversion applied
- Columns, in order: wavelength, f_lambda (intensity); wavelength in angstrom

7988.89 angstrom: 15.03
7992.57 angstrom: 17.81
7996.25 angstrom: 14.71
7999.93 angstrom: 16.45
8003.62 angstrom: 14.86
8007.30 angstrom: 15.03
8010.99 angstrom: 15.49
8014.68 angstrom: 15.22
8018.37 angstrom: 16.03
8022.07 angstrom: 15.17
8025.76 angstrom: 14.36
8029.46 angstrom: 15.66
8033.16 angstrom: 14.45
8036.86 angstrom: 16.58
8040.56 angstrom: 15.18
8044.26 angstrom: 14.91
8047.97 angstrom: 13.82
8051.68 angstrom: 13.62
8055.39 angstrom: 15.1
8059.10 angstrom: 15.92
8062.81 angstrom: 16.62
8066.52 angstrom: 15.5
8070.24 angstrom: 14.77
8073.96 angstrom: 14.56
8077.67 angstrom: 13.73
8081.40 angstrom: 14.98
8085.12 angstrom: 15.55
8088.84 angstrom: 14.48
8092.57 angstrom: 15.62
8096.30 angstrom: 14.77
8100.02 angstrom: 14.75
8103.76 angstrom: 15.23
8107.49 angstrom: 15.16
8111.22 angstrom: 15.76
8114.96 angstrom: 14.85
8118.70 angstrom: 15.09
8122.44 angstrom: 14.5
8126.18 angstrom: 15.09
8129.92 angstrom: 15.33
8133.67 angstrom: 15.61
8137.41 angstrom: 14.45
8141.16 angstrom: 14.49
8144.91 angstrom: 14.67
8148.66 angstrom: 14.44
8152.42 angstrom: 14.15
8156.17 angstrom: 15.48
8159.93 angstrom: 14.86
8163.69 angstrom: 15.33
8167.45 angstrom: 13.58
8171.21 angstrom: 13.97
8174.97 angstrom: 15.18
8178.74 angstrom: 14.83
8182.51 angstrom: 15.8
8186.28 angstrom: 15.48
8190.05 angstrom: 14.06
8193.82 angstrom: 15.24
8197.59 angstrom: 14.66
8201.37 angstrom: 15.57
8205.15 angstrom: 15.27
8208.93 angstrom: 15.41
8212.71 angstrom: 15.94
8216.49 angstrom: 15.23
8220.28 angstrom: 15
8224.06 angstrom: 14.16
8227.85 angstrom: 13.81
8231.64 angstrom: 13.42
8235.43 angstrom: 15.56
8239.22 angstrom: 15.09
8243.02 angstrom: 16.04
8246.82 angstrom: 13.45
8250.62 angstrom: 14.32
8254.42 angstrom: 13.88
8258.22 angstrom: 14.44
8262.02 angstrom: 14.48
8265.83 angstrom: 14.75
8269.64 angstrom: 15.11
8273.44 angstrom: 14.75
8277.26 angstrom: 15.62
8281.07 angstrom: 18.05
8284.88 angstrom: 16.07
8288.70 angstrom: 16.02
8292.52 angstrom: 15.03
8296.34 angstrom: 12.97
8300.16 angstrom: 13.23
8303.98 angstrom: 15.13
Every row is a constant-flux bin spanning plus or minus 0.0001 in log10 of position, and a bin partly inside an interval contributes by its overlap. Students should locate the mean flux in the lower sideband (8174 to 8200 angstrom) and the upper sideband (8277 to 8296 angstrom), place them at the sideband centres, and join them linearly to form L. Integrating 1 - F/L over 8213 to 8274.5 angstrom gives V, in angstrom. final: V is 3.7 angstrom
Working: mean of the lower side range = 15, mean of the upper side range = 15.9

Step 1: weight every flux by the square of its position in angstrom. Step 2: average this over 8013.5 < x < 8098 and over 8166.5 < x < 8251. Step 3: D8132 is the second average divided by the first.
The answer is 1.0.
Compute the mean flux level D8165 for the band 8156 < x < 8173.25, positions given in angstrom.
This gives 14.6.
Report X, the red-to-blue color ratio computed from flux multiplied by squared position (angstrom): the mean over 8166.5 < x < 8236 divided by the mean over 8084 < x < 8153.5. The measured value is 1.01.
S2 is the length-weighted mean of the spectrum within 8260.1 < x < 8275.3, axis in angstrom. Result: 14.8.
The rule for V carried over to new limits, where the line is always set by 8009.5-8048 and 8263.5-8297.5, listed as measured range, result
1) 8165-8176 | 0.79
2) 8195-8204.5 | 0.13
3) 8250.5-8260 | 0.74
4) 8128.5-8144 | 0.37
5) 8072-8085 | 0.59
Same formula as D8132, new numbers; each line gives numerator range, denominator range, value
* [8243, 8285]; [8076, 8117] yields 1.04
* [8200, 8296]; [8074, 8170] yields 1.04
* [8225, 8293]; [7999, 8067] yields 1.04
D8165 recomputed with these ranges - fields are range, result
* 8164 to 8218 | 15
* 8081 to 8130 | 15.1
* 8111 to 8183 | 14.8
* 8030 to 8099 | 15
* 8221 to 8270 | 14.5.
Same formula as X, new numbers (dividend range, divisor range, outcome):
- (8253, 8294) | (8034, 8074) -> 1.07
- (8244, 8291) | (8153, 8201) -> 1.04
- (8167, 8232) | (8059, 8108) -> 1.01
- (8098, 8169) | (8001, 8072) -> 1.00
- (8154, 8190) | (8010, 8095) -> 1.02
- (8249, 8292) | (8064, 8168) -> 1.06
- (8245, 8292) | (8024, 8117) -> 1.05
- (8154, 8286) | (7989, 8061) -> 1.03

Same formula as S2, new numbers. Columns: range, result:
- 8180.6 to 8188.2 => 15.6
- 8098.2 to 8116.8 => 15.1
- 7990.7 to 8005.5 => 16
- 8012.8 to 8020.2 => 15.6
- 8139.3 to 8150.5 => 14.5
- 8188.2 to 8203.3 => 14.9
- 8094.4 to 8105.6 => 14.9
